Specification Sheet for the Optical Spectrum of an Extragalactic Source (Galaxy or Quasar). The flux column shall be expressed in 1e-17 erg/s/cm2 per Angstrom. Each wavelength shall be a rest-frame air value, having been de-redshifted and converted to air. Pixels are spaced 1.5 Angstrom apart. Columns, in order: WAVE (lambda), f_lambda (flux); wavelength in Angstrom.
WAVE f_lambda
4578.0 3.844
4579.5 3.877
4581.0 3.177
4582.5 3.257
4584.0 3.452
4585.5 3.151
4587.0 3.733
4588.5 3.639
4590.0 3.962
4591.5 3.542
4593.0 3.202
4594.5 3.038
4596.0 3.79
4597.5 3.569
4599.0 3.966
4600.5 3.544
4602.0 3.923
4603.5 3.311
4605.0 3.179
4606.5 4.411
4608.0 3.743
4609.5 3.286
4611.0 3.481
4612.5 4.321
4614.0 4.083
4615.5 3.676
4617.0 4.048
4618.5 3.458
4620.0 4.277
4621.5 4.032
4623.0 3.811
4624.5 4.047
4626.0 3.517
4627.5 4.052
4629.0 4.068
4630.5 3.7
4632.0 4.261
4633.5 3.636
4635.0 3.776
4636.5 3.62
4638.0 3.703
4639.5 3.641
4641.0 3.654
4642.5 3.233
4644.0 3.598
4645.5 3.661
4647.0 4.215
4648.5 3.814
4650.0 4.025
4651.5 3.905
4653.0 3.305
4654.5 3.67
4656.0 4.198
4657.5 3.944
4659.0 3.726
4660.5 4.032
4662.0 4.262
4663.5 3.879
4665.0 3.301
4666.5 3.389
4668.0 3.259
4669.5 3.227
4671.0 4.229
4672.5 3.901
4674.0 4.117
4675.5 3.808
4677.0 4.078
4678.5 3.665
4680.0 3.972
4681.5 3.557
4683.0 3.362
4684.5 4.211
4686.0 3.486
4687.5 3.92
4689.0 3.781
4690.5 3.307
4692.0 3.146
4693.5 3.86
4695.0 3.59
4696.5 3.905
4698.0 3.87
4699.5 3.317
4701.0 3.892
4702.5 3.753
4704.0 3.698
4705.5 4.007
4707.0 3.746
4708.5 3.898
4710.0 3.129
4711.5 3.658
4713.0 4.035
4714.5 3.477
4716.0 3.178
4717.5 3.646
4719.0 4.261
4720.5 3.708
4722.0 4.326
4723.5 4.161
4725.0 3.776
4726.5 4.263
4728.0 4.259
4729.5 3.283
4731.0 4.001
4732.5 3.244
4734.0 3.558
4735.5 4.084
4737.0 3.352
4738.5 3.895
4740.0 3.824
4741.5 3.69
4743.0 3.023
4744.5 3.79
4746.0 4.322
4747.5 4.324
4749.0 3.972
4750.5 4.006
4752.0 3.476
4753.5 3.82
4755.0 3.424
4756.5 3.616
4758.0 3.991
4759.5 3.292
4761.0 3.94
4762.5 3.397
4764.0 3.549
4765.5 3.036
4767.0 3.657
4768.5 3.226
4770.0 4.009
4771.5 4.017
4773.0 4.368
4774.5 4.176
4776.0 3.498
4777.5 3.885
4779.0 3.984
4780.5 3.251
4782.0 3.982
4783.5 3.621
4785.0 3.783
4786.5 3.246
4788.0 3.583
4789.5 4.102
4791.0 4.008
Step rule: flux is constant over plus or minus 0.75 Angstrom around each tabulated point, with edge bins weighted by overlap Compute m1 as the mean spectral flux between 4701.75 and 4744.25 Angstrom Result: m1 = 3.75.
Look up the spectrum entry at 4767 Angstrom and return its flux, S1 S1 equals 3.657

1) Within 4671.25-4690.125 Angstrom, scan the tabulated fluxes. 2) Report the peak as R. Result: 4.211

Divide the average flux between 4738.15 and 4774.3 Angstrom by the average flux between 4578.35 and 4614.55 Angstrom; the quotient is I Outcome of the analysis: 1.0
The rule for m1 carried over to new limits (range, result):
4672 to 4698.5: 3.75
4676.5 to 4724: 3.73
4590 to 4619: 3.67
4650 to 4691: 3.77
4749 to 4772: 3.64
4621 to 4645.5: 3.77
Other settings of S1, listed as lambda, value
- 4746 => 4.322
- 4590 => 3.962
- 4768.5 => 3.226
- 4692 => 3.146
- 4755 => 3.424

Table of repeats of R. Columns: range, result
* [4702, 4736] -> 4.326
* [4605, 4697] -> 4.411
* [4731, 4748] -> 4.324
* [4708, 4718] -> 4.035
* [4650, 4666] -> 4.262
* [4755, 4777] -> 4.368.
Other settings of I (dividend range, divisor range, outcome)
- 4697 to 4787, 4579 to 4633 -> 1.01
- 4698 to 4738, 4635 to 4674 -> 1.00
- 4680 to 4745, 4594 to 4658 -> 0.99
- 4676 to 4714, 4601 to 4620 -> 0.99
